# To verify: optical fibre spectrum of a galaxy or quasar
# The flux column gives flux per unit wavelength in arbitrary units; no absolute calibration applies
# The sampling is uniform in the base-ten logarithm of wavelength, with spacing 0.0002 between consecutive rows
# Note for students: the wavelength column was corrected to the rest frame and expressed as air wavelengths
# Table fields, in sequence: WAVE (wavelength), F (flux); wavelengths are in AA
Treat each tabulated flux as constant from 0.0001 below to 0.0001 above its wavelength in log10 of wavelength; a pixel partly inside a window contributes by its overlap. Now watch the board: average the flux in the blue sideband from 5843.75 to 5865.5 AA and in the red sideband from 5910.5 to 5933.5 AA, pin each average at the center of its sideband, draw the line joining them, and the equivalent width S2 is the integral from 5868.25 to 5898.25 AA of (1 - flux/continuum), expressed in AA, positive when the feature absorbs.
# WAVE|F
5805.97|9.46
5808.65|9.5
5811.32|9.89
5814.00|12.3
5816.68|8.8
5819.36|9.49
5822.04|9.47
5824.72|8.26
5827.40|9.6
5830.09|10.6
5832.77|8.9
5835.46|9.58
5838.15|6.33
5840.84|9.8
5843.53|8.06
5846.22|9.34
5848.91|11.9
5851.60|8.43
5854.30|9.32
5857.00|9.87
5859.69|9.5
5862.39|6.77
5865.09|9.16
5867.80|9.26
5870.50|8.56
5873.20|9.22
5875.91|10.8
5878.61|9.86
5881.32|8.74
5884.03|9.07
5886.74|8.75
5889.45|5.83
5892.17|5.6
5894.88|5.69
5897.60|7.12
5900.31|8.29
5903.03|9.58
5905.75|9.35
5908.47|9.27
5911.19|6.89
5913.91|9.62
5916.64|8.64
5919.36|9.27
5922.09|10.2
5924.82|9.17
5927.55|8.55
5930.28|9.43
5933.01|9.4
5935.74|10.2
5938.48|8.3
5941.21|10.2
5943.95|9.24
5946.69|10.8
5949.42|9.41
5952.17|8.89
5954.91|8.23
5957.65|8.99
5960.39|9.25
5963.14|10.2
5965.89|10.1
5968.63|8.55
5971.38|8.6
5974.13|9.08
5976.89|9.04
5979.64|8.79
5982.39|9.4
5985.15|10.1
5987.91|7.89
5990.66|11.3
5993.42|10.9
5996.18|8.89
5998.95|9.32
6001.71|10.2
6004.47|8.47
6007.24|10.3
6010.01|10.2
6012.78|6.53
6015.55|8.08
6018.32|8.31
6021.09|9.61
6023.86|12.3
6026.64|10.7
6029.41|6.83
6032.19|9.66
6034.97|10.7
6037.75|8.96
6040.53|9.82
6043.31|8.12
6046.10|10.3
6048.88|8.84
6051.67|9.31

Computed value 3.3 AA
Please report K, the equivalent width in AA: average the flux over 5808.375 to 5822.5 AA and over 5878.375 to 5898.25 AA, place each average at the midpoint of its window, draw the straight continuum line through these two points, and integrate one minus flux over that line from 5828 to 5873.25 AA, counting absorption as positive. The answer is -1.8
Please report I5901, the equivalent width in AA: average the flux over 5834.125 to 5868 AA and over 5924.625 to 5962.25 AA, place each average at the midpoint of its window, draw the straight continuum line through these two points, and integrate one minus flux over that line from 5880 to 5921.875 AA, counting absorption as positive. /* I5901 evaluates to 4.6 AA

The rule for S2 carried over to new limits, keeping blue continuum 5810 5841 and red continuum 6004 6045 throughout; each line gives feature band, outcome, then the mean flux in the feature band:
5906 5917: 0.78 AA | 8.68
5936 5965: -0.26 AA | 9.39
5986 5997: -0.62 AA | 9.81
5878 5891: 1.43 AA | 8.32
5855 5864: 0.58 AA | 8.77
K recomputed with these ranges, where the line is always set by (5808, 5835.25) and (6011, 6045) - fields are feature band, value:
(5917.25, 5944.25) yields 0.1 AA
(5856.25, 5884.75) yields 1.2 AA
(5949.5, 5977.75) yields 0.6 AA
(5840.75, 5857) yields 0.2 AA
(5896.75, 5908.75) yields 0.9 AA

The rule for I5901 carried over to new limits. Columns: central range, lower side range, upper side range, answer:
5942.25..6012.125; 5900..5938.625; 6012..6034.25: -2.27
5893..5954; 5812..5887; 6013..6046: 2.31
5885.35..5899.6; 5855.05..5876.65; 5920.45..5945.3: 3.93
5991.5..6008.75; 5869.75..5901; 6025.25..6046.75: -1.29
